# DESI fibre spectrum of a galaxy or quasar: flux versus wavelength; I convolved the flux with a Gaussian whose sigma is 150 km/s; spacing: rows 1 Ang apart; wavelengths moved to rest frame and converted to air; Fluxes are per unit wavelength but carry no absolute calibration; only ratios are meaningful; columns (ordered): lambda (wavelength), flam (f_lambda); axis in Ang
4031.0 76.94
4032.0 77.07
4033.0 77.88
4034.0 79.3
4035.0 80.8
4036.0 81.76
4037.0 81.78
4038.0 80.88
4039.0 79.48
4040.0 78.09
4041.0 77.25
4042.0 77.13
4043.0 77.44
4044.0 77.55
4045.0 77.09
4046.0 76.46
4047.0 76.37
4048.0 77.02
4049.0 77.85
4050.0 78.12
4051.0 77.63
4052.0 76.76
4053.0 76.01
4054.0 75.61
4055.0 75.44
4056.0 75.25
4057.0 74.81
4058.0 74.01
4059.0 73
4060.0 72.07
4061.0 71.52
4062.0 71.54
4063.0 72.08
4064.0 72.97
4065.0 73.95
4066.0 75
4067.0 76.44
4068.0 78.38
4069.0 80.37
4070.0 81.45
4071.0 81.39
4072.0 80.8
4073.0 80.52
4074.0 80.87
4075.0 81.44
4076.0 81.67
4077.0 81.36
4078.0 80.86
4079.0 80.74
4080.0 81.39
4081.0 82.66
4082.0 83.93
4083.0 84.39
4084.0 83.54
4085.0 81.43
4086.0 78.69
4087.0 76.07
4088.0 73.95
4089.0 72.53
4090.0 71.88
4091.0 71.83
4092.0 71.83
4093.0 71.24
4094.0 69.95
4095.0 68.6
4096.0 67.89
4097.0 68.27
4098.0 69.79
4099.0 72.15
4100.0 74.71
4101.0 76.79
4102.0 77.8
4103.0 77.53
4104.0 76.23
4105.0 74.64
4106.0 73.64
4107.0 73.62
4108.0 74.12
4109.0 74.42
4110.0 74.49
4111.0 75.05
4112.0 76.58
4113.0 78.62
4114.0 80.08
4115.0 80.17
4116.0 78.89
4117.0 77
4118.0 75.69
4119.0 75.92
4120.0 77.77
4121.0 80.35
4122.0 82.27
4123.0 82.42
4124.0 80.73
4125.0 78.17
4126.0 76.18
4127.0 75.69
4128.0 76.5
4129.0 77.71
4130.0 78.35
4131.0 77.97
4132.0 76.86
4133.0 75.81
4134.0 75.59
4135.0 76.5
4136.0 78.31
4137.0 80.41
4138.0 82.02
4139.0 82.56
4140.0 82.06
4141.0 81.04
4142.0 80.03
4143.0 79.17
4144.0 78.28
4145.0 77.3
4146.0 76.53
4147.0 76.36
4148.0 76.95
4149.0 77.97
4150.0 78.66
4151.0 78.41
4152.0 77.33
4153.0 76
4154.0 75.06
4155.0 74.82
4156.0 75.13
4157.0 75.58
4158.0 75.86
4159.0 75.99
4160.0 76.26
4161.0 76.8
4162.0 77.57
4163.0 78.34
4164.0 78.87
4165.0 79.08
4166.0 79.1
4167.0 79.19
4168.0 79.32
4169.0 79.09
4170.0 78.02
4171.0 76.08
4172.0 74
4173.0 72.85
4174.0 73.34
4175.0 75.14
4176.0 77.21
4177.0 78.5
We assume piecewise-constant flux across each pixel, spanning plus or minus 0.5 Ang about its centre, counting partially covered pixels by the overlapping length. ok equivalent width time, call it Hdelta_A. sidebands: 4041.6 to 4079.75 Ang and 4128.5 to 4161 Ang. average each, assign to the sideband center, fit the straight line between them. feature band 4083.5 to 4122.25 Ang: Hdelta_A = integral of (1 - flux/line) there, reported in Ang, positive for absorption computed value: 1.1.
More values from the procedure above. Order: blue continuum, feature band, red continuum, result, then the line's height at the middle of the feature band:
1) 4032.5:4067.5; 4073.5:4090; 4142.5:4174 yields -0.74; 76.6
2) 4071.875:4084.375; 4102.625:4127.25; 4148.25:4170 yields 0.80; 79.8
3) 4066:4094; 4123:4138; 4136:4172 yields 0.08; 78.2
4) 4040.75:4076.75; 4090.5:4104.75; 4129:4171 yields 0.88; 77.3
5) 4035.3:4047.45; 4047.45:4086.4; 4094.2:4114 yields -0.70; 76.7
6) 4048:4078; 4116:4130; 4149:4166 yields -0.23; 76.9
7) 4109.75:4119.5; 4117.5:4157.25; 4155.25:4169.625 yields -0.31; 77.4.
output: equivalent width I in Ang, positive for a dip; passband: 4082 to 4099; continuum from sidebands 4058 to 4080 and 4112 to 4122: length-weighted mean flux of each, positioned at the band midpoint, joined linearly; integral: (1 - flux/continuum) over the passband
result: 0.8 Ang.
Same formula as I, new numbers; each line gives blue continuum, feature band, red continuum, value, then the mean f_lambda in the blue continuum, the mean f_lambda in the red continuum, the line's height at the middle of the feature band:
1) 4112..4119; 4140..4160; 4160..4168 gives 0.3 Ang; 78.1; 78.3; 78.3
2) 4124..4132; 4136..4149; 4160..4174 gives -0.3 Ang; 77.4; 77.4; 77.4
